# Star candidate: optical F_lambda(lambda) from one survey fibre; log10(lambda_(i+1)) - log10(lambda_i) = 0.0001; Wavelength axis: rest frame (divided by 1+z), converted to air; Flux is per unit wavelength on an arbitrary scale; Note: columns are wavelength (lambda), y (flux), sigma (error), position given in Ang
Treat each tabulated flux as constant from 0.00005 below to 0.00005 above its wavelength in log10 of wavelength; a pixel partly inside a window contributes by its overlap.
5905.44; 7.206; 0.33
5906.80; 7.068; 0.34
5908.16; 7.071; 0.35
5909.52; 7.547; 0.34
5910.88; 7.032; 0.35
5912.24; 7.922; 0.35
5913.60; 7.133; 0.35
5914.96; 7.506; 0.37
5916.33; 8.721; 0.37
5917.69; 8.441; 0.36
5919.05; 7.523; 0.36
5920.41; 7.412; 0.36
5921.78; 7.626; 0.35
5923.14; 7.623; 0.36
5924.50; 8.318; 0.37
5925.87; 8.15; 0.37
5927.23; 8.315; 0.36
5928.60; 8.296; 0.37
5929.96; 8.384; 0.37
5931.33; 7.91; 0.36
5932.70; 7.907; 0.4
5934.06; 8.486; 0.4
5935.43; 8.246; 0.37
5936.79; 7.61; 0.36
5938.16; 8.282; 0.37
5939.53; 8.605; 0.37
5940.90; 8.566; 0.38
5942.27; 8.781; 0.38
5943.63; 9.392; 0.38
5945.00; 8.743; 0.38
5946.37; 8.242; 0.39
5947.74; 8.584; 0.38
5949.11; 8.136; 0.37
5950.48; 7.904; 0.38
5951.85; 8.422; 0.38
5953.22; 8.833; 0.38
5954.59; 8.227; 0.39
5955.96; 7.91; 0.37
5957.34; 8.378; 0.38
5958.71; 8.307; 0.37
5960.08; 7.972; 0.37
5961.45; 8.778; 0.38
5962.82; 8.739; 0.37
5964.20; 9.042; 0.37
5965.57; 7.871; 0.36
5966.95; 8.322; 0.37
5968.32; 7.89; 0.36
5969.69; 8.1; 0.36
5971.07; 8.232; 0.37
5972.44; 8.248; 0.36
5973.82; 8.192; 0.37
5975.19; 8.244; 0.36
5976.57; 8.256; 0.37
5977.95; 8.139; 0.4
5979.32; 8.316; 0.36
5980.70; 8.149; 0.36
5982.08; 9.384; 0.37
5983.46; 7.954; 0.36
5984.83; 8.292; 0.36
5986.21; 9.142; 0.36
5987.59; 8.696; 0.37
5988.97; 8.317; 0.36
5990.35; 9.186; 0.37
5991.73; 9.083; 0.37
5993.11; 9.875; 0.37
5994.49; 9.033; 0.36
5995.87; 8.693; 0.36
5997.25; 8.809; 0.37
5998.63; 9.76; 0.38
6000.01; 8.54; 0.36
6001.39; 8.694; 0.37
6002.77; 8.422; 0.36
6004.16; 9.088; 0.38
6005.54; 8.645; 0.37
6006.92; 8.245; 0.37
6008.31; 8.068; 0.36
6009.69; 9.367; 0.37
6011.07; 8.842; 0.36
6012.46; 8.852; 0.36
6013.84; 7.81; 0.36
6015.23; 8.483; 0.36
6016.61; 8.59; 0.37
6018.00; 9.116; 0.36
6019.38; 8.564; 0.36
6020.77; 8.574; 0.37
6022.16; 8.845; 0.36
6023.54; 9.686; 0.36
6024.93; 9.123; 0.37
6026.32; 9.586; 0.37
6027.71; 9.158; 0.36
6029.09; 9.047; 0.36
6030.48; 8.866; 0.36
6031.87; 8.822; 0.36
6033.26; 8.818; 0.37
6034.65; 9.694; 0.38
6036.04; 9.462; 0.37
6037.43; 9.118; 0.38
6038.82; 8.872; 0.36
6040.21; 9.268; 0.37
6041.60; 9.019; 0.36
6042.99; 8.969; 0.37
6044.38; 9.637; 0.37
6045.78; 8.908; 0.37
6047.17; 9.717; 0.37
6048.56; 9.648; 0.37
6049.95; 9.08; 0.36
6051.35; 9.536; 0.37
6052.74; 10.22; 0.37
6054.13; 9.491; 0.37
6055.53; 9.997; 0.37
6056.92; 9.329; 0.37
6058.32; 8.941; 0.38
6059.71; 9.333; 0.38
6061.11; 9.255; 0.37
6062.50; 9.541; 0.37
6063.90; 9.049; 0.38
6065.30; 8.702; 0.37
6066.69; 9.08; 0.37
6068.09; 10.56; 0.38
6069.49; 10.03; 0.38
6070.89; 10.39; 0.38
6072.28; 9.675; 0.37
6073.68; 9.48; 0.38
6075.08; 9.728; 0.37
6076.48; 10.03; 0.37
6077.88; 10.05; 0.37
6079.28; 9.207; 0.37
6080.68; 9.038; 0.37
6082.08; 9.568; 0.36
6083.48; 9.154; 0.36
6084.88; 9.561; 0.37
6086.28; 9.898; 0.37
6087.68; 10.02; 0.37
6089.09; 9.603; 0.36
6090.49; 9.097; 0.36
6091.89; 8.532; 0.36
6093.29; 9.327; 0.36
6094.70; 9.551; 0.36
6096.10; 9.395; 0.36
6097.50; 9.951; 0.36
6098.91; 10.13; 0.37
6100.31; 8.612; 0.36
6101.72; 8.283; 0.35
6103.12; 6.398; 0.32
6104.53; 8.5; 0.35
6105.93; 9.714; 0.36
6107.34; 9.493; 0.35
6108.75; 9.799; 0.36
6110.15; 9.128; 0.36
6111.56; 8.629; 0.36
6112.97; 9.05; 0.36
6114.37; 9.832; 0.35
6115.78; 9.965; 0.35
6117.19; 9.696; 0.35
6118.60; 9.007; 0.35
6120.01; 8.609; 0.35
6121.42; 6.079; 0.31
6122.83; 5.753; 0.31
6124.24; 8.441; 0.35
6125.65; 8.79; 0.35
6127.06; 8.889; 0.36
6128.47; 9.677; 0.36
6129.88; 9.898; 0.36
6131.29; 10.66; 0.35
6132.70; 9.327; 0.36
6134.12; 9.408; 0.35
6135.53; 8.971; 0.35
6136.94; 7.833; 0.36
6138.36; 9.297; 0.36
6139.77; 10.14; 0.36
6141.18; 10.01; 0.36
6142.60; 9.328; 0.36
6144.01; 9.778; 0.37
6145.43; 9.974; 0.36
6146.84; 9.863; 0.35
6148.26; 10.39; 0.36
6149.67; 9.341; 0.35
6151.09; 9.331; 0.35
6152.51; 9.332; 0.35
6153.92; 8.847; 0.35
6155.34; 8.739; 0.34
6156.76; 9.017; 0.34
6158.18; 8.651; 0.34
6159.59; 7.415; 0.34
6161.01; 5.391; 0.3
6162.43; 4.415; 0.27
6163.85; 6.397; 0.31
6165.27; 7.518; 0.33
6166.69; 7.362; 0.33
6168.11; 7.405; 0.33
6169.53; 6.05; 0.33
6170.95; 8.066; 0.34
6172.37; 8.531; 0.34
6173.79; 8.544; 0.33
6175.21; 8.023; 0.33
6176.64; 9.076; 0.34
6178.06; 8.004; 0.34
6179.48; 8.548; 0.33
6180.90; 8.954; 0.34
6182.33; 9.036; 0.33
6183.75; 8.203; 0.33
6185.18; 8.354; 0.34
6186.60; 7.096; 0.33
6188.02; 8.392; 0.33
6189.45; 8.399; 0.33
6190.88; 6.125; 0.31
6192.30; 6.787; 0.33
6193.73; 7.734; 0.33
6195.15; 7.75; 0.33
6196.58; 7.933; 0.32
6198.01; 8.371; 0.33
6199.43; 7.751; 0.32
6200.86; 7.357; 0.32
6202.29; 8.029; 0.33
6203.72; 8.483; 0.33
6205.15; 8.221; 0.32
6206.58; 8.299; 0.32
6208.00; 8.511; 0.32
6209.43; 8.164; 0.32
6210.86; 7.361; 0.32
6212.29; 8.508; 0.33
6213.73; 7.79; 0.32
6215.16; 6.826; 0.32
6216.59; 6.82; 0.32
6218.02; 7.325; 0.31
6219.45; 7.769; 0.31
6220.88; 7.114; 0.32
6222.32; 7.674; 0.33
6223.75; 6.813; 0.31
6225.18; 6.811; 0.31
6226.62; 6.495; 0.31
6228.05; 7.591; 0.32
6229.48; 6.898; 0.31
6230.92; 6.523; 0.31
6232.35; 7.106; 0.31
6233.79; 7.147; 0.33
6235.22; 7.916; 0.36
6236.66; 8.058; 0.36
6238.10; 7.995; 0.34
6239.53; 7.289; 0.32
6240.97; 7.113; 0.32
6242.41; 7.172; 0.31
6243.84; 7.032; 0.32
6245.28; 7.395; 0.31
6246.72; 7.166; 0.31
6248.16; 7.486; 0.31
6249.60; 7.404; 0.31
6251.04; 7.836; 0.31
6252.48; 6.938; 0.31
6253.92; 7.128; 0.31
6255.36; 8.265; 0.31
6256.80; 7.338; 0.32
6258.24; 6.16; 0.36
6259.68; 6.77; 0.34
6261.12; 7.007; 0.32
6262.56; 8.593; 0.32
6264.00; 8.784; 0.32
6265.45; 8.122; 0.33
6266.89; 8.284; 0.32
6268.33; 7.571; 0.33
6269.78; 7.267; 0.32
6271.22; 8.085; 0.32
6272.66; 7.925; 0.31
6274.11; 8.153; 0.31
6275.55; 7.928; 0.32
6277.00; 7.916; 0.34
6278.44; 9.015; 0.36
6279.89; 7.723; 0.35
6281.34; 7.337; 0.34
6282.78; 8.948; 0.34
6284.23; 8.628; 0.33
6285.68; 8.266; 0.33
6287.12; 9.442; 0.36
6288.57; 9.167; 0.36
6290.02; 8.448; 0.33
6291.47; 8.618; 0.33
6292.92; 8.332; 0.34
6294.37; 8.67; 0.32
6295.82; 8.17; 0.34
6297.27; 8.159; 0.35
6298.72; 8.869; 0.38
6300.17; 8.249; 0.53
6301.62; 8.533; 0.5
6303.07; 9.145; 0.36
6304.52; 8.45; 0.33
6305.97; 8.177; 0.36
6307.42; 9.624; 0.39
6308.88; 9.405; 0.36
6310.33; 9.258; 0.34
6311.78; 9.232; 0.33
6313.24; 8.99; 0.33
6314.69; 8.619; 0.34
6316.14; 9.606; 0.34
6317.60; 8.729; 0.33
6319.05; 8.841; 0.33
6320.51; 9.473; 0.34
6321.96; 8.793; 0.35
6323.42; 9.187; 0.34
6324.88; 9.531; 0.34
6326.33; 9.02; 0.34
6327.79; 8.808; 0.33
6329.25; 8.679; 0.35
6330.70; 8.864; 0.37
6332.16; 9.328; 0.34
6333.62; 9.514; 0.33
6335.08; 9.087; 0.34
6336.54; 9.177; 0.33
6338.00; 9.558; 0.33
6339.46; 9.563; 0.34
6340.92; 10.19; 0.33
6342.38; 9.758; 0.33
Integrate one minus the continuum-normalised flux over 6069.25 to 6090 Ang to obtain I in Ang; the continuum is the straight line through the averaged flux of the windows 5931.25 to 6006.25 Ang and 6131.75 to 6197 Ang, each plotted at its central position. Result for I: -3.1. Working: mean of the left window 8.51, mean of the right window 8.34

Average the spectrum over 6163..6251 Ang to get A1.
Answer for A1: 7.64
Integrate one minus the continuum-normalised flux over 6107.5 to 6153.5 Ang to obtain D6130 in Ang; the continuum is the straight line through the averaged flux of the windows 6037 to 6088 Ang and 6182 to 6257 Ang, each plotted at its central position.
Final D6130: -2.9 Ang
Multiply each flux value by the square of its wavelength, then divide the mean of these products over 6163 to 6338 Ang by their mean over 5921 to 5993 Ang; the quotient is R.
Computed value 1.06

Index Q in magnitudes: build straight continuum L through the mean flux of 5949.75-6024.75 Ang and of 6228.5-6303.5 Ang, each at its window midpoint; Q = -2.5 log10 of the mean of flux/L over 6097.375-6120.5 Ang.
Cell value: -0.10 mag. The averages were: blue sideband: 8.58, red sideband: 7.87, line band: 9.09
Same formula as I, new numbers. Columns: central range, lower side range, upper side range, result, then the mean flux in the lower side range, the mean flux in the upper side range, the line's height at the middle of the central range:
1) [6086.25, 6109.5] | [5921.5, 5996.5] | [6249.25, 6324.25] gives -2.2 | 8.41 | 8.35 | 8.38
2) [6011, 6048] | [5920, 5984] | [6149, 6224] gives -4.0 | 8.29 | 7.85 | 8.15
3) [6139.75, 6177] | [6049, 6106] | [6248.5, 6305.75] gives 2.1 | 9.39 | 8.09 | 8.86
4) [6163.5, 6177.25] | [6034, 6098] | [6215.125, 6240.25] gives 0.5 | 9.47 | 7.24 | 8.03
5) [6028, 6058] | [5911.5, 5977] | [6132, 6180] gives -3.5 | 8.22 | 8.48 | 8.34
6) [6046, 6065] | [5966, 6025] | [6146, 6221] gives -2.3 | 8.64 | 7.97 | 8.43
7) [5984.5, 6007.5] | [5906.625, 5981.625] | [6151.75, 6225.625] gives -2.2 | 8.16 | 7.78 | 8.08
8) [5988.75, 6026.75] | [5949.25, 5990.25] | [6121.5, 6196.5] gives -2.2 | 8.36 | 8.38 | 8.37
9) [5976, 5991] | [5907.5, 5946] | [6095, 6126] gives -0.4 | 8.06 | 8.79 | 8.29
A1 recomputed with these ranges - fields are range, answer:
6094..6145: 9.06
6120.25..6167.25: 8.62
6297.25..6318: 8.9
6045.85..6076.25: 9.56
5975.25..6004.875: 8.74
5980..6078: 9.12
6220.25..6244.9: 7.22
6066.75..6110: 9.42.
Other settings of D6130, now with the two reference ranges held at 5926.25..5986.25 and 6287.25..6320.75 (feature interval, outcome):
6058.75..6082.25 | -2.9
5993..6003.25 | -0.7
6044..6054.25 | -1.3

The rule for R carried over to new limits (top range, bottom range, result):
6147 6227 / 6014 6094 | 0.88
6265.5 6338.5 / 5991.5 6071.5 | 1.04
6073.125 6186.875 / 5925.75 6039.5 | 1.07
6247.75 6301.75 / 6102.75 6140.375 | 0.94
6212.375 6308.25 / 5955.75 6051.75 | 0.97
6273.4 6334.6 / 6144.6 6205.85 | 1.13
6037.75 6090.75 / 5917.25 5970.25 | 1.20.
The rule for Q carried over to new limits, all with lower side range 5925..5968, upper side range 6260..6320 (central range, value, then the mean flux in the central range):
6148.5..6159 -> -0.08 mag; 9.08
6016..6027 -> -0.08 mag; 9.01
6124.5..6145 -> -0.12 mag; 9.41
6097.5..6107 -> -0.04 mag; 8.74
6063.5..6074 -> -0.15 mag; 9.64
